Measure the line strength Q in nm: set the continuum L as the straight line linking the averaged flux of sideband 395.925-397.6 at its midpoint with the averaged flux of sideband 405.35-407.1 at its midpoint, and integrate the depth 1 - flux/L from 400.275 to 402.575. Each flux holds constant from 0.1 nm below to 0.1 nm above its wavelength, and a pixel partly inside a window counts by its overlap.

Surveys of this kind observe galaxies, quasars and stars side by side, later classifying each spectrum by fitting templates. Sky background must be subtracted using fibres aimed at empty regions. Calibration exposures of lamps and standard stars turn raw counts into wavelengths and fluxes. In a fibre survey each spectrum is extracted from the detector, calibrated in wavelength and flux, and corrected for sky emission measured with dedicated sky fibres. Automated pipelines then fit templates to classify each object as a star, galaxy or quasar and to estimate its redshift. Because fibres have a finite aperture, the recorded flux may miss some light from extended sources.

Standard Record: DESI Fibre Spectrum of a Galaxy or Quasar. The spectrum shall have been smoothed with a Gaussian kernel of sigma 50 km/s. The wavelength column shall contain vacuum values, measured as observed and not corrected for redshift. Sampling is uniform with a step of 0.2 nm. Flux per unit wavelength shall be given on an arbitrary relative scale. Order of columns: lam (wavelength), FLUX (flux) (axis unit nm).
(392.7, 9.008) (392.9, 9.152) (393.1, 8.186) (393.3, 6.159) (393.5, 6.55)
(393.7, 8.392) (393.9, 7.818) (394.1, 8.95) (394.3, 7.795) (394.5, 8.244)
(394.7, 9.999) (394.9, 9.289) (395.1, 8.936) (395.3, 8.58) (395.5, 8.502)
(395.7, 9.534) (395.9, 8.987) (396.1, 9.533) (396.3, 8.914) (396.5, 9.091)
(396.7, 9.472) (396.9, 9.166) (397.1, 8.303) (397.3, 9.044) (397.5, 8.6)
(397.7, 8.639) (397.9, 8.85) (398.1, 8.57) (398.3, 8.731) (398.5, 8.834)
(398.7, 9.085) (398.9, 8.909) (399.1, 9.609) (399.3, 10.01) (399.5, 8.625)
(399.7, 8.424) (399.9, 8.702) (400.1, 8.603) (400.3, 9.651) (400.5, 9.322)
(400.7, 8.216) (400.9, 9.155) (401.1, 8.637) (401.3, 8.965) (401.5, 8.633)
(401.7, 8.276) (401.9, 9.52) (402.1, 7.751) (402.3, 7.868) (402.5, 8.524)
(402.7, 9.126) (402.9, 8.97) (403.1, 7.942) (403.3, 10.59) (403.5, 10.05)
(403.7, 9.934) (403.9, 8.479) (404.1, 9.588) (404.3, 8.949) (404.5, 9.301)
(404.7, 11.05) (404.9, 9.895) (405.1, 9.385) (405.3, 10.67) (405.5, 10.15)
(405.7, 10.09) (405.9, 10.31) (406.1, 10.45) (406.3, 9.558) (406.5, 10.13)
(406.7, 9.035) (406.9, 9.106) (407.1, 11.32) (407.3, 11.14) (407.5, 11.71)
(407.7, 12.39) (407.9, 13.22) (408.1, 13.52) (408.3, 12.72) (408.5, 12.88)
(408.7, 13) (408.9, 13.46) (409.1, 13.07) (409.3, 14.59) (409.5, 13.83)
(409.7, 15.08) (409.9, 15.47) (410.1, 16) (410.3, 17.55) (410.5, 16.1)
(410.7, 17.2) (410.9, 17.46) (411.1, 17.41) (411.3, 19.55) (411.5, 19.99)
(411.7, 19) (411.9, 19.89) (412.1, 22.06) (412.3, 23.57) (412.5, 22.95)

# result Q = 0.19 nm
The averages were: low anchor 9.01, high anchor 9.96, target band 8.68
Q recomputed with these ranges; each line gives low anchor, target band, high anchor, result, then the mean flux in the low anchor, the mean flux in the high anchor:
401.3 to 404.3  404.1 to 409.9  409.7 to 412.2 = 0.92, 8.95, 18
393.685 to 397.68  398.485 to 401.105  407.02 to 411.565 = 0.40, 8.86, 14.7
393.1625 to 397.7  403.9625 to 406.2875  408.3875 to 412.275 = 0.65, 8.63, 16.6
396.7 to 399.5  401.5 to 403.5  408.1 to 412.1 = 0.48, 8.96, 16.1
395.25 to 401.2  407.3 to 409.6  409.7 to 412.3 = 0.47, 8.95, 18.2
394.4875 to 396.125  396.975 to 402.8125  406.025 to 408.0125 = 0.57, 9.09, 10.8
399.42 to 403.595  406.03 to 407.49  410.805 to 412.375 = 0.44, 8.84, 19.8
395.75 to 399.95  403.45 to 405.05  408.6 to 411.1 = 0.35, 8.97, 15.3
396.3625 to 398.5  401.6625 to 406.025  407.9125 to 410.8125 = 0.92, 8.85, 14.6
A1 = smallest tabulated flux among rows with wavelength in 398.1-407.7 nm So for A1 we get 7.751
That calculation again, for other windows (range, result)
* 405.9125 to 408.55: 9.035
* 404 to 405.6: 8.949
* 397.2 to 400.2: 8.424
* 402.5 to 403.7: 7.942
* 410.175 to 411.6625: 16.1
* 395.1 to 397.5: 8.303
